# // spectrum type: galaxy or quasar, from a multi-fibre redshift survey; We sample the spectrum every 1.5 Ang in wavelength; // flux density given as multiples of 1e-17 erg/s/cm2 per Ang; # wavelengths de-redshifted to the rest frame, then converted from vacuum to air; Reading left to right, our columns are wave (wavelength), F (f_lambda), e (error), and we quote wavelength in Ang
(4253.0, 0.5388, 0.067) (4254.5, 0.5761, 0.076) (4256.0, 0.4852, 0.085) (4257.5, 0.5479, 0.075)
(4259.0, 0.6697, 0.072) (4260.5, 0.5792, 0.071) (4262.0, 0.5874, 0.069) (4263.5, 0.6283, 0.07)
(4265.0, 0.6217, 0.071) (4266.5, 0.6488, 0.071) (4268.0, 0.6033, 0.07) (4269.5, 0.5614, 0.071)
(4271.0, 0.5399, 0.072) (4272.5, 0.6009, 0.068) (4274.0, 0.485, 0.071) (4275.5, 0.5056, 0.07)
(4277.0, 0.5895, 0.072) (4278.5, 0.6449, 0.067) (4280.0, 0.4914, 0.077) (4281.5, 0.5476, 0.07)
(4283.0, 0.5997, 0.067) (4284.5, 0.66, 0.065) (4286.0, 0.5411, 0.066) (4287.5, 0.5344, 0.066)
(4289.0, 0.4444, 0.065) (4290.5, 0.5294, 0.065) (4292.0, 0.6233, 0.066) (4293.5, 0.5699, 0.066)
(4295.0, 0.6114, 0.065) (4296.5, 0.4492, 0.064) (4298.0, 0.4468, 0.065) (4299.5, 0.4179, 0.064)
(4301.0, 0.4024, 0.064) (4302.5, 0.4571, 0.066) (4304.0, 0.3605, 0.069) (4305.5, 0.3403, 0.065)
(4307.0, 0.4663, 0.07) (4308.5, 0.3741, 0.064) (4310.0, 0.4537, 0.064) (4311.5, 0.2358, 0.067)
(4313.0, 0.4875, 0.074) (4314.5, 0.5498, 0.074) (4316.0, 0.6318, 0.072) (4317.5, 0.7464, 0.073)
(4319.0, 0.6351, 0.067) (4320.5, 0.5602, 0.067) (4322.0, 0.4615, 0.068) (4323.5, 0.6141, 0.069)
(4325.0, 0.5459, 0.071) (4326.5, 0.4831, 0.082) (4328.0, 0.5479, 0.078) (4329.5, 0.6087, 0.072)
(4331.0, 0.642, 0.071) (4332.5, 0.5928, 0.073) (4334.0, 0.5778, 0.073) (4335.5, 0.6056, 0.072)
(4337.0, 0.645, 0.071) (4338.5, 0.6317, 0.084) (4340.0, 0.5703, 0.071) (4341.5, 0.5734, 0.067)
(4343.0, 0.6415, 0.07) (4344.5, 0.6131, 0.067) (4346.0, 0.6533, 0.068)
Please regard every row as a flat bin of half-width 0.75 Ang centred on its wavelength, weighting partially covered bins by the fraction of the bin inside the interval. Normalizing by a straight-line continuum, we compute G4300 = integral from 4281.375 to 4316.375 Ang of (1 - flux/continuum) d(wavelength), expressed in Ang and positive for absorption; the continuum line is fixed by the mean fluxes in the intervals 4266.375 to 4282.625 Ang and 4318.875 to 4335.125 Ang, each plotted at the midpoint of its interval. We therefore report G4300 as 4.9 Ang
